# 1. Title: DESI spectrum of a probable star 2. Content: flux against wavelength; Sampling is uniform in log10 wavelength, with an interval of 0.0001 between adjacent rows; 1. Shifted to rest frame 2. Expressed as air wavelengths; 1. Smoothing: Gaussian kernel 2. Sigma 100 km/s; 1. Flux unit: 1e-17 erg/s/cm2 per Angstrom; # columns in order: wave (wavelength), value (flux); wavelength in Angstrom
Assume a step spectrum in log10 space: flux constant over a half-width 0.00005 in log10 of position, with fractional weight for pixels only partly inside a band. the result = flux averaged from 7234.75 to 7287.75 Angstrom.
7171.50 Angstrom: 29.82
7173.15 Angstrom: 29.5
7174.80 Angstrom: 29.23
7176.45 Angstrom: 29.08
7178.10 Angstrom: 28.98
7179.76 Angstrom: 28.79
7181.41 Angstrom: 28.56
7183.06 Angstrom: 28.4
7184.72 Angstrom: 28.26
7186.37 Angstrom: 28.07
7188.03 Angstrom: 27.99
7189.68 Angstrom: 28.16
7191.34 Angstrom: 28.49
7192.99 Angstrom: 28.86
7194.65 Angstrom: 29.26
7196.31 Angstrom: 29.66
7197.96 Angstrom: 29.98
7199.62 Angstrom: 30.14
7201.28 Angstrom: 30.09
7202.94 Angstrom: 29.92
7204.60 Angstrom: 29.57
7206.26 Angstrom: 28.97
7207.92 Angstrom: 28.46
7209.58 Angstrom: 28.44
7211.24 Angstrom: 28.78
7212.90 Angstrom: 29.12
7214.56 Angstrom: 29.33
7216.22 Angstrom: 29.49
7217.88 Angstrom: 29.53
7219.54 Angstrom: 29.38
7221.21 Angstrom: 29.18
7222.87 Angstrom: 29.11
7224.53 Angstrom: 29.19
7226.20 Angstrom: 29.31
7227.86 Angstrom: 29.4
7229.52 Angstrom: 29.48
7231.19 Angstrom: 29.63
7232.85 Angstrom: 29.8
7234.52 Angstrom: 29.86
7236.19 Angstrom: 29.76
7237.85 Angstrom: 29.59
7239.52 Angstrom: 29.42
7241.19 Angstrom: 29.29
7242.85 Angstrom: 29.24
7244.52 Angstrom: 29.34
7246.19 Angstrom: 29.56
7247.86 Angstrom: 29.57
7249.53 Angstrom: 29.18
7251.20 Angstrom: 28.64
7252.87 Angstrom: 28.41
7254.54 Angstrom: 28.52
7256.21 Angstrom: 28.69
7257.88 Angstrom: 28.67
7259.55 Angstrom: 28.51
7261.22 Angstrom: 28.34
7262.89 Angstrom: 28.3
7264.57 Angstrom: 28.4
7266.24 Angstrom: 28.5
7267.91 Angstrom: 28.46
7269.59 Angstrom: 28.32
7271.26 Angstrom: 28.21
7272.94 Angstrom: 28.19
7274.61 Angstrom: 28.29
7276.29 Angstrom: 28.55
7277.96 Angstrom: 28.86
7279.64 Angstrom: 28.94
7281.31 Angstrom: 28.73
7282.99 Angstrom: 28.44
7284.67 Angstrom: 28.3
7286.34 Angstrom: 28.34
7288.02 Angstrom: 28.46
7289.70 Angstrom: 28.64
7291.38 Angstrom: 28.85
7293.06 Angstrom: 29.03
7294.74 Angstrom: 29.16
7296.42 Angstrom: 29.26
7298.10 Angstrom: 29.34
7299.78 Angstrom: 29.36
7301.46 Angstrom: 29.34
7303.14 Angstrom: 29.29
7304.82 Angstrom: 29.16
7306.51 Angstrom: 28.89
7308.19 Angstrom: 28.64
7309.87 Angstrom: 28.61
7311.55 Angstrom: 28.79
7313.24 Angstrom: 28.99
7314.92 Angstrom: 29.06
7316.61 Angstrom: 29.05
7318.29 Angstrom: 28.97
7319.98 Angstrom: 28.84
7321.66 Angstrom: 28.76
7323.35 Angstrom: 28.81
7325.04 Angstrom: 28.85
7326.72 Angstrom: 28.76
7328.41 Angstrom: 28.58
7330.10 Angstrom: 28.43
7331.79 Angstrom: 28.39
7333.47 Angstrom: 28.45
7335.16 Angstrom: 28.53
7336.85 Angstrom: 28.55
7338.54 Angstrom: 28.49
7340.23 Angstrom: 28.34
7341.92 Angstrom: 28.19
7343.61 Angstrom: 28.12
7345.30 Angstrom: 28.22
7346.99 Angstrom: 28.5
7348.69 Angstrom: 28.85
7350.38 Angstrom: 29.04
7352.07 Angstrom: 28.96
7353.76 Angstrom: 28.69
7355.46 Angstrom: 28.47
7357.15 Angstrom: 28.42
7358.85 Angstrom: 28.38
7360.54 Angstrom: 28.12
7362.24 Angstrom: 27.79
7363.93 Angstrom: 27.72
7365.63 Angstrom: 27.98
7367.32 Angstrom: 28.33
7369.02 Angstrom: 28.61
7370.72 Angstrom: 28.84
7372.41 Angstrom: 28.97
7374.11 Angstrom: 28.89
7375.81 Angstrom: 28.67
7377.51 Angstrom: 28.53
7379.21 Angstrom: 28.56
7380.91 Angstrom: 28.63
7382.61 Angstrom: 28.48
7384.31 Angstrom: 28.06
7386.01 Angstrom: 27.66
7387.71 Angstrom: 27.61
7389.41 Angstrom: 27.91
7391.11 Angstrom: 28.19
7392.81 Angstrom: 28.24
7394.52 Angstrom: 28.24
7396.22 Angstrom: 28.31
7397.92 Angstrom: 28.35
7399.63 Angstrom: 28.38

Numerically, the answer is 28.8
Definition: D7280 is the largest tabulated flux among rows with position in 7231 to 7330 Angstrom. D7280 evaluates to 29.86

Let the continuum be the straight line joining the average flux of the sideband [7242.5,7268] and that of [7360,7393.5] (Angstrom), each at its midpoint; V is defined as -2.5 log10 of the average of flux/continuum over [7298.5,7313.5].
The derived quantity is -0.02 mag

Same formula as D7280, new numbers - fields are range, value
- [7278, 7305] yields 29.36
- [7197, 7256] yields 30.14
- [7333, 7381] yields 29.04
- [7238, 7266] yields 29.57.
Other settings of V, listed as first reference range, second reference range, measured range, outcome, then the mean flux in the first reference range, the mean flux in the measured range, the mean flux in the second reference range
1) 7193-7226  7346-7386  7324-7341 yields 0.004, 29.3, 28.5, 28.5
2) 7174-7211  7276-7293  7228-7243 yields -0.028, 29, 29.6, 28.6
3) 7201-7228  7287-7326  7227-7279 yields 0.007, 29.2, 28.9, 29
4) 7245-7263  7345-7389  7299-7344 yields -0.007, 28.8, 28.8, 28.4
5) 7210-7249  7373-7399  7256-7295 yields 0.020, 29.4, 28.5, 28.3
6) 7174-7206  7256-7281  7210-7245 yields -0.023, 29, 29.4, 28.5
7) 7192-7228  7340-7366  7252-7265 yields 0.019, 29.3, 28.5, 28.4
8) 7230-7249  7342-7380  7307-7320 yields 0.001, 29.5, 28.9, 28.5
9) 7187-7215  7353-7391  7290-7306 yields -0.019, 29.1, 29.2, 28.3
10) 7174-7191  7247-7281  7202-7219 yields -0.023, 28.5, 29.2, 28.6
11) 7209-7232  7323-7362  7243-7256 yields 0.002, 29.3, 29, 28.5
